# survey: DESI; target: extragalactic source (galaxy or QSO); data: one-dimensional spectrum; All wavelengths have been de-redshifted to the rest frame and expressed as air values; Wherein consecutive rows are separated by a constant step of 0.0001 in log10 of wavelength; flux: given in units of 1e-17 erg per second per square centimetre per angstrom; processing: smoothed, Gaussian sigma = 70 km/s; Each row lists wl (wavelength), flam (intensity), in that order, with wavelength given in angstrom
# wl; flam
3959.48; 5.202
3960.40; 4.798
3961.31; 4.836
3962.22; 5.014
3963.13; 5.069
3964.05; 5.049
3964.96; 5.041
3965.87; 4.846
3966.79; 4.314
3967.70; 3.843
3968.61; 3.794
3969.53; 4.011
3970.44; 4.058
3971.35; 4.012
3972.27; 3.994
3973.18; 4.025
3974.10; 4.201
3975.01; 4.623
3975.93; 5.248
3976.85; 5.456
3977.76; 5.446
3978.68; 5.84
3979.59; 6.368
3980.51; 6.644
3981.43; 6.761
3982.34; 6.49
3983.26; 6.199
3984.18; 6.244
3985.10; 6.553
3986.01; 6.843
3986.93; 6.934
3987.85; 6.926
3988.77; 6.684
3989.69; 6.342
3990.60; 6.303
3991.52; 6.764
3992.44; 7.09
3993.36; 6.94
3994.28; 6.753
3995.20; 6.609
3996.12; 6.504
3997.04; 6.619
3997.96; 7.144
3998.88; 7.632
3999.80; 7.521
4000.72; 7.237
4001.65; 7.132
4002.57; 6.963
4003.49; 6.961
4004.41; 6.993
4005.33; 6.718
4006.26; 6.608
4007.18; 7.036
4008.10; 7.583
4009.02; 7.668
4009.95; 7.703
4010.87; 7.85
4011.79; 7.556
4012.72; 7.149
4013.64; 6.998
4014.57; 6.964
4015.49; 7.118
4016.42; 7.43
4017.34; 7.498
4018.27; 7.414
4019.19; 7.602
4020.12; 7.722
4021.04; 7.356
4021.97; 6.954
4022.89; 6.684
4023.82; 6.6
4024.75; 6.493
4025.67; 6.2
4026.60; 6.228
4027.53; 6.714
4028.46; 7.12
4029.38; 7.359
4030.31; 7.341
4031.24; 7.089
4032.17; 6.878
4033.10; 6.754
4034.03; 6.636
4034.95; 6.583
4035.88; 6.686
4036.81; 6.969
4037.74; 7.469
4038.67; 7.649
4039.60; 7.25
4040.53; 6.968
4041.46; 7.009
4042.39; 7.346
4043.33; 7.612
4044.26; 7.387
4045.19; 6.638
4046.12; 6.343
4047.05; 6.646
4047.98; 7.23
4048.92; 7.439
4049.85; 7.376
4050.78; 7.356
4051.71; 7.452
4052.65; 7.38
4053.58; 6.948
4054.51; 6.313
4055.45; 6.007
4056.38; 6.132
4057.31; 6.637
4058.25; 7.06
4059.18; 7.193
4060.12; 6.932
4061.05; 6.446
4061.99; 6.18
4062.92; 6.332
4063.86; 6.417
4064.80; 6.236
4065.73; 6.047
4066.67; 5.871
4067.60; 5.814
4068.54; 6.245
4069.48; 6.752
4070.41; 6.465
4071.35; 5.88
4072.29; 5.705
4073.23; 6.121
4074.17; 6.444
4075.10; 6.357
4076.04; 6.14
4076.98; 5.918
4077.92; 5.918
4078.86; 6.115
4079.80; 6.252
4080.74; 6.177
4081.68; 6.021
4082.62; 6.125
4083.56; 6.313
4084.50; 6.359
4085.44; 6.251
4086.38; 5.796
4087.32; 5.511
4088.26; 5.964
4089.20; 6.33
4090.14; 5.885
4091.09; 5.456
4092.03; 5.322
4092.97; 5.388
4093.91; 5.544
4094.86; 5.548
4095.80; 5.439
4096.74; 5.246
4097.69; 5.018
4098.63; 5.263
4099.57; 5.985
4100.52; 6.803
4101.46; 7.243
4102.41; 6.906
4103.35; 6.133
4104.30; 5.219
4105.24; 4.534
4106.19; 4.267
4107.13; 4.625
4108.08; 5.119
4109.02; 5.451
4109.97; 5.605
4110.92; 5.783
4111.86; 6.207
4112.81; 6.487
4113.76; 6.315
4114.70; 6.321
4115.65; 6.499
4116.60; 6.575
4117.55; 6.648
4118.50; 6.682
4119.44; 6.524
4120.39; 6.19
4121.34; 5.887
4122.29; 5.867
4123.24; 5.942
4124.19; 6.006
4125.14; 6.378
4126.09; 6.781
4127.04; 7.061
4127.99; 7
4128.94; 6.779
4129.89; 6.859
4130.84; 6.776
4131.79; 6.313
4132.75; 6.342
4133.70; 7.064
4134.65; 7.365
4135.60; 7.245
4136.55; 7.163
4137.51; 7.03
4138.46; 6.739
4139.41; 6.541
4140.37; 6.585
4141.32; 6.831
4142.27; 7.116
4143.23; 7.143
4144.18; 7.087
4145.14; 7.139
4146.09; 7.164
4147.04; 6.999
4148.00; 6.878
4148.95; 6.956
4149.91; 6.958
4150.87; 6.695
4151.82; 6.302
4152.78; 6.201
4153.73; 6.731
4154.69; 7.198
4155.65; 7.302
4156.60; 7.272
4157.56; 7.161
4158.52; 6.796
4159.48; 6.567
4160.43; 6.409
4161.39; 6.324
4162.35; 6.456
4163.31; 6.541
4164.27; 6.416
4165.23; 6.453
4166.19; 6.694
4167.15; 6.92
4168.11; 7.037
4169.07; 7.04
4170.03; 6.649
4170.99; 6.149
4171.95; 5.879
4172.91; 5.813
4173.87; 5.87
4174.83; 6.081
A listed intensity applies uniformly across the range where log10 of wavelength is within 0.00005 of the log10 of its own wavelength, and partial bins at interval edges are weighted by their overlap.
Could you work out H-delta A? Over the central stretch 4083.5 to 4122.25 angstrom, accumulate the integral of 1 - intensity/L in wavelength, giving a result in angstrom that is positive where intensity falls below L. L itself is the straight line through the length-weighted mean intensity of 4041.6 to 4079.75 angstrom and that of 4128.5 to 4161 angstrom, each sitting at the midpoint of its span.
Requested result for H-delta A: 4.9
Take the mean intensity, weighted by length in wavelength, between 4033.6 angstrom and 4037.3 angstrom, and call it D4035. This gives 6.74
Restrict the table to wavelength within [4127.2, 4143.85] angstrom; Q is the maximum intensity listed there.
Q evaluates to 7.365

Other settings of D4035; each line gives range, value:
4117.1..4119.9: 6.63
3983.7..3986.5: 6.55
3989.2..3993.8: 6.69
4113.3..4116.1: 6.39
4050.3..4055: 7.09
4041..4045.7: 7.18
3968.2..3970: 3.9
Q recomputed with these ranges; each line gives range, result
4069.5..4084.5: 6.465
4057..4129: 7.243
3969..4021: 7.85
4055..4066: 7.193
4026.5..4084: 7.649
